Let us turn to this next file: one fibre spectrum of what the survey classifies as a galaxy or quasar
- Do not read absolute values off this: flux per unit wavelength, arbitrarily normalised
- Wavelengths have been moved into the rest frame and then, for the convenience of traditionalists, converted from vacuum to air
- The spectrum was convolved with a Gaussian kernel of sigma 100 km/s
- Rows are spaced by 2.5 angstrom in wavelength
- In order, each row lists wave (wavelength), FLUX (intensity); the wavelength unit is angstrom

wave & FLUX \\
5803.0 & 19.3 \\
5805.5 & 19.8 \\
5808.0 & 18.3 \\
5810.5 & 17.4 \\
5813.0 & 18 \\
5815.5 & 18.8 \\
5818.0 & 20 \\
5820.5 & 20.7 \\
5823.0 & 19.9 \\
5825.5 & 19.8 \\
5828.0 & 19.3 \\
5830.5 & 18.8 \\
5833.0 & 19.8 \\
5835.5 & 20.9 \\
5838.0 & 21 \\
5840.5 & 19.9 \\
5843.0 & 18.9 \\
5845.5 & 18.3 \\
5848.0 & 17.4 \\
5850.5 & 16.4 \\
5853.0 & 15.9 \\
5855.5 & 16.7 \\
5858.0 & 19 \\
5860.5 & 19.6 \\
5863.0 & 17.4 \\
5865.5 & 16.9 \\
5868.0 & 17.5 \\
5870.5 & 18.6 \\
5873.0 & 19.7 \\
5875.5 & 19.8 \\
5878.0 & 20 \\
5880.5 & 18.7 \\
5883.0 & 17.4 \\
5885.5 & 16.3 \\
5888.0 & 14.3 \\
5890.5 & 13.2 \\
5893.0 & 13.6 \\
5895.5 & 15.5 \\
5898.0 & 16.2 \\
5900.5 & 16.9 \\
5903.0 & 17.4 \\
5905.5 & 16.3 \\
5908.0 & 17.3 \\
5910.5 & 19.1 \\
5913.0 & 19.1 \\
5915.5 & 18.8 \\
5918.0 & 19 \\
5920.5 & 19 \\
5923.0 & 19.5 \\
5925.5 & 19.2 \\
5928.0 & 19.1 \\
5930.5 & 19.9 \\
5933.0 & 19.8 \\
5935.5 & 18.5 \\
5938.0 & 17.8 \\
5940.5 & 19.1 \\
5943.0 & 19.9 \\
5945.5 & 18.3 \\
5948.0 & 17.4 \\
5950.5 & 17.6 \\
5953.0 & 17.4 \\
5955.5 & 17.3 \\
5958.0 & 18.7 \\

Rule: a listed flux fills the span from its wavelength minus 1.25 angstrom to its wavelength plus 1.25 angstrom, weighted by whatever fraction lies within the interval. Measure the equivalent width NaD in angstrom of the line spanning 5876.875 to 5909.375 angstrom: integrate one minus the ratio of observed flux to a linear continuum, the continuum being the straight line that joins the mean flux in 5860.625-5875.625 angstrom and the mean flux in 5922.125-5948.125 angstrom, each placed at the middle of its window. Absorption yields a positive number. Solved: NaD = 3.8 angstrom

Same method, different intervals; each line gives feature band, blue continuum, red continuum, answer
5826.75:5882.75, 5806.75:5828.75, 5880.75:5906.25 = -3.7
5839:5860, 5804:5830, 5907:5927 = 1.3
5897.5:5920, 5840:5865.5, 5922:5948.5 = 0.9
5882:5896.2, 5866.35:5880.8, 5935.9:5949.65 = 2.9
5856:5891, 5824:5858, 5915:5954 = 1.7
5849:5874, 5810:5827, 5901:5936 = 1.7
